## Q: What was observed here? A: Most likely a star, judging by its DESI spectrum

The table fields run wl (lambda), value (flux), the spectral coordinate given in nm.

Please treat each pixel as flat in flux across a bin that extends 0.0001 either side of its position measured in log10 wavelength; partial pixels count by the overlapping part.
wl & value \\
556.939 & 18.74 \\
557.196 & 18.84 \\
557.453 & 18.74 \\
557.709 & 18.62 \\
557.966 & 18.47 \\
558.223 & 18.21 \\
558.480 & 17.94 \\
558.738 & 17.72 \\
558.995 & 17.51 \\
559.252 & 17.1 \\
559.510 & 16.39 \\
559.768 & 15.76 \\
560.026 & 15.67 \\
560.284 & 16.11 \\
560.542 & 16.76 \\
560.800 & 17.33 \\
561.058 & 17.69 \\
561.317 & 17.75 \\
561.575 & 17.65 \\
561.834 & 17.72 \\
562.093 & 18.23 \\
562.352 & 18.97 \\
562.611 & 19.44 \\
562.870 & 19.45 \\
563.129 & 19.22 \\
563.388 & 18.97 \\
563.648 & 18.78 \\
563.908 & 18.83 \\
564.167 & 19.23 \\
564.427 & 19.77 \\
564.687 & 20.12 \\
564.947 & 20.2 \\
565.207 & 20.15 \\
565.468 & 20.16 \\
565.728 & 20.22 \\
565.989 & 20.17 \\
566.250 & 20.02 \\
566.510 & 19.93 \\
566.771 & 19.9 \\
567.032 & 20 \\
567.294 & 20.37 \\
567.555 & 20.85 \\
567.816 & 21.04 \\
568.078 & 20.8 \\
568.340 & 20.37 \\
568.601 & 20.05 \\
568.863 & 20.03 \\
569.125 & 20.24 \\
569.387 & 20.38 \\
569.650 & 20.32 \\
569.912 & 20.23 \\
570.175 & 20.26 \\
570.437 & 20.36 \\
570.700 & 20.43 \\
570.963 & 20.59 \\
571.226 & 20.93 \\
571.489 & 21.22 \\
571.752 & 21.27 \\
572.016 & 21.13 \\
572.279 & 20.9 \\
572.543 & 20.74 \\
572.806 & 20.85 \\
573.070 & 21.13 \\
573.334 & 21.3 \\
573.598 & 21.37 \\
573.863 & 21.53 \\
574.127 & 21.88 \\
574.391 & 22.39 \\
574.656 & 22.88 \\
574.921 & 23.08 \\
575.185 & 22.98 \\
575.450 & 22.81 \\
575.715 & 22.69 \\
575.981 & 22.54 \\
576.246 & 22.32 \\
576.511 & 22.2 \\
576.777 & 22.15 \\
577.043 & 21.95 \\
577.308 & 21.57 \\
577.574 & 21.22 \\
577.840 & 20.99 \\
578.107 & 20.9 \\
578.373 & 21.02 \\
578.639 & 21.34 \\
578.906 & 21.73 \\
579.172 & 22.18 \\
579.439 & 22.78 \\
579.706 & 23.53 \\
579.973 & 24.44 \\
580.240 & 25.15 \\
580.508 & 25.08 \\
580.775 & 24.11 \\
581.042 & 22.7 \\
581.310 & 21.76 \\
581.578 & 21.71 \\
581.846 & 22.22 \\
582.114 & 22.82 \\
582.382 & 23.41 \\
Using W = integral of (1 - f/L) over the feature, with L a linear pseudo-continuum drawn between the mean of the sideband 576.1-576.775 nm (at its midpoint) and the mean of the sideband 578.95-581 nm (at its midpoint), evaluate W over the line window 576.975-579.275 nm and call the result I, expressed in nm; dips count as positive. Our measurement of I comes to 0.16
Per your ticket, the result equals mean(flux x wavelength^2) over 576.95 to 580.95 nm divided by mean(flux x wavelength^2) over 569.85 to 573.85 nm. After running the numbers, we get 1.11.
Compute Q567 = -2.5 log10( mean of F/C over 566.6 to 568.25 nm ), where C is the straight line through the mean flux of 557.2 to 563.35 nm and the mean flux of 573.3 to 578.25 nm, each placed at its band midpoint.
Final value -0.038 mag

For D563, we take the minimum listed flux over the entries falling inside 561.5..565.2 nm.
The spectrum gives 17.65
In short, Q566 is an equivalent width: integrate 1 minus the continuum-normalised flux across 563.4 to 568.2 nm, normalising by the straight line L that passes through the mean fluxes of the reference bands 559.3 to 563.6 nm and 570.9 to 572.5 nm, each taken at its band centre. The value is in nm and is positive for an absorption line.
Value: -0.225 nm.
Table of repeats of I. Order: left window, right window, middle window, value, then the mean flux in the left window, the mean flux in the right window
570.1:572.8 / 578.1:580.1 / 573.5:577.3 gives -0.13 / 20.8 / 22.3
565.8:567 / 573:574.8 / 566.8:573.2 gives 0.09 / 20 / 21.8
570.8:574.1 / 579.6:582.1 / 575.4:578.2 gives 0.04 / 21.1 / 23.4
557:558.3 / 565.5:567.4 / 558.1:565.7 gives 0.42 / 18.6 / 20.1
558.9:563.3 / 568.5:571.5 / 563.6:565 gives -0.07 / 17.6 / 20.4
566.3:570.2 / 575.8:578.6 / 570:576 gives -0.13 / 20.3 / 21.7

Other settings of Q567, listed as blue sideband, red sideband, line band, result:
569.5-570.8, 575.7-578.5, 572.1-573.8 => -0.010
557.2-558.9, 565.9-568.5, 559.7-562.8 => 0.091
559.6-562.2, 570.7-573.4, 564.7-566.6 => -0.079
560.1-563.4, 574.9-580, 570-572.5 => -0.013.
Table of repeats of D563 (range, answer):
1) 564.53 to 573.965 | 19.9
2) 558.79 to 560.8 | 15.67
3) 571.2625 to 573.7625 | 20.74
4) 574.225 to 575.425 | 22.39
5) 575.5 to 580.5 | 20.9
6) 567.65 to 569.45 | 20.03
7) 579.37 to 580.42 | 22.78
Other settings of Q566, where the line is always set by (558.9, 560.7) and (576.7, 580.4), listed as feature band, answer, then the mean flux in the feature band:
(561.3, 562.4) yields -0.06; 18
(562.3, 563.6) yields -0.13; 19.2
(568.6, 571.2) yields -0.10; 20.3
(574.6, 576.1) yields -0.11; 22.8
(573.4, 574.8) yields -0.08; 22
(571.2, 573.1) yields -0.07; 21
